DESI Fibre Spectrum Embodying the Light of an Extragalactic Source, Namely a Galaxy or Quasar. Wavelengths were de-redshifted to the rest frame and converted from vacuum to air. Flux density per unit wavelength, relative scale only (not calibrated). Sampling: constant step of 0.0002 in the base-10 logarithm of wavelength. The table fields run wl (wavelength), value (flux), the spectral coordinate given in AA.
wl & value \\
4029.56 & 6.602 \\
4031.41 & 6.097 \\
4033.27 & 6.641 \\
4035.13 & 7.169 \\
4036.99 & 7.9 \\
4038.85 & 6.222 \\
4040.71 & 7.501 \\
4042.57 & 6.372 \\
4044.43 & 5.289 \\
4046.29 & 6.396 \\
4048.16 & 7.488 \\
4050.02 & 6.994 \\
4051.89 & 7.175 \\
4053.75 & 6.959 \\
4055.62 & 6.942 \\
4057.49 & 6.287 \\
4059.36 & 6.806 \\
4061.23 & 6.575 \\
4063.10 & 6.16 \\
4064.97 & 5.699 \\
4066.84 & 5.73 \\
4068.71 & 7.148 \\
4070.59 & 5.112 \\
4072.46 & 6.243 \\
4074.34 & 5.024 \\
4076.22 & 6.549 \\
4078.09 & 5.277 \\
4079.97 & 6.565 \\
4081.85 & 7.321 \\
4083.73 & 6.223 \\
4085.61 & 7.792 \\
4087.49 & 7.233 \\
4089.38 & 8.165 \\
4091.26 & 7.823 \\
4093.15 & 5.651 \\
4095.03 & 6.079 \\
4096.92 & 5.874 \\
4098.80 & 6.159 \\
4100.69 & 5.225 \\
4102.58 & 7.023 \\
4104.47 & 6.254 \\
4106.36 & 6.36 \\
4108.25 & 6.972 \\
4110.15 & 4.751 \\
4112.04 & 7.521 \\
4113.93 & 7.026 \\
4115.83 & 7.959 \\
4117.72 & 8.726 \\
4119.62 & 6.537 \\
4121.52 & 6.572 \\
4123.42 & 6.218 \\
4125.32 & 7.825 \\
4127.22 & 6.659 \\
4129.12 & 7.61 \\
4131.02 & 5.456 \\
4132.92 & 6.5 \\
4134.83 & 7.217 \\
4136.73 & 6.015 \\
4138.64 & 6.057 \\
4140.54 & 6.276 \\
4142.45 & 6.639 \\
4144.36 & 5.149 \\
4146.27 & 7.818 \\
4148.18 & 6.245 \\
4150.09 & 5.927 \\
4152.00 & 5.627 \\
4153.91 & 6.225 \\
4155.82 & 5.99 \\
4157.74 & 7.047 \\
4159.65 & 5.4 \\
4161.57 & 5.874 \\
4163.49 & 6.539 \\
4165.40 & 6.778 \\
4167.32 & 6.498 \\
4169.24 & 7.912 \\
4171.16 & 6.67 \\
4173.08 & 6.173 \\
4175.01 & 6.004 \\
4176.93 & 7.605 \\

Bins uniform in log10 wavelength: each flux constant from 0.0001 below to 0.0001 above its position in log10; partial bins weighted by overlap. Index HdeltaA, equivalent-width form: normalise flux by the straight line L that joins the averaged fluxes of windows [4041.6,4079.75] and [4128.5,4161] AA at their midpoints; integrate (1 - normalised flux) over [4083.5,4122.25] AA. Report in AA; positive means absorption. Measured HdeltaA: -2.9 AA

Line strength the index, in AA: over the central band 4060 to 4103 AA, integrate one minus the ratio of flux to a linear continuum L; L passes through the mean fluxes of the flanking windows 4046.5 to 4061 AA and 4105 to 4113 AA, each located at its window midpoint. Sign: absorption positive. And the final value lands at 1.8 AA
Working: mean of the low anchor 6.9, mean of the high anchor 6.4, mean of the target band 6.37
